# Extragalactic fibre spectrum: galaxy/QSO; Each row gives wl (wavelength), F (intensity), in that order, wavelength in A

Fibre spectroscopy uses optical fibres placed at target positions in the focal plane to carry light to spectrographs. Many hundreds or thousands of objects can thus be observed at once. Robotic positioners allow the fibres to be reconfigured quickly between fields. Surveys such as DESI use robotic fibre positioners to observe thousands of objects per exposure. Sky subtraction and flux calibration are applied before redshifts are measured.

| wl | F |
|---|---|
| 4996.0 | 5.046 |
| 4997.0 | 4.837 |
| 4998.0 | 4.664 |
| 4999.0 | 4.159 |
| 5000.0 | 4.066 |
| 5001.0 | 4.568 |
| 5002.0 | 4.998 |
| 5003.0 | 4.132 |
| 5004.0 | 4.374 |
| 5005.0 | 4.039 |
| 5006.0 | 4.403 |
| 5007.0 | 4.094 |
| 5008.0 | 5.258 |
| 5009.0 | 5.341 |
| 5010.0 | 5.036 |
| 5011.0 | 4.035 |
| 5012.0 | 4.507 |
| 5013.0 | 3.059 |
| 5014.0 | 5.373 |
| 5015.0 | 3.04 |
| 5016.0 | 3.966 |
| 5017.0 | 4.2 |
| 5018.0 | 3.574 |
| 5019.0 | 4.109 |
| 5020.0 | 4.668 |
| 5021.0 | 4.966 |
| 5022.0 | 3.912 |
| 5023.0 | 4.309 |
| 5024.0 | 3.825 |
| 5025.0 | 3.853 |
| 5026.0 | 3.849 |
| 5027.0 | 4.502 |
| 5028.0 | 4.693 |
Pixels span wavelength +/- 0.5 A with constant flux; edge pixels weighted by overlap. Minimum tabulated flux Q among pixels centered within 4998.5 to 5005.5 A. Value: 4.039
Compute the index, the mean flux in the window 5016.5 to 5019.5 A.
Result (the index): 3.96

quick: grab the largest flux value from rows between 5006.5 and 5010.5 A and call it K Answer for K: 5.341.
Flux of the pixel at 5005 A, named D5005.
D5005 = 4.039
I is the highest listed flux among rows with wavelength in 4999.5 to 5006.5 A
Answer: 4.998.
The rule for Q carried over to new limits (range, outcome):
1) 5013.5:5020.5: 3.04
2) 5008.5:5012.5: 4.035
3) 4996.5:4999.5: 4.159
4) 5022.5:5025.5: 3.825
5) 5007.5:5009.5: 5.258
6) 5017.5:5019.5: 3.574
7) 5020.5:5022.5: 3.912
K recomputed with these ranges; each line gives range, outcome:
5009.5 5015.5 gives 5.373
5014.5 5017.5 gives 4.2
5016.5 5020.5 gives 4.668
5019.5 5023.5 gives 4.966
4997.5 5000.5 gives 4.664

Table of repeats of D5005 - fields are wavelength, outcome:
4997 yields 4.837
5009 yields 5.341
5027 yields 4.502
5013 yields 3.059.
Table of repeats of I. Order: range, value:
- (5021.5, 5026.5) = 4.309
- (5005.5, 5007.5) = 4.403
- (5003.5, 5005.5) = 4.374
